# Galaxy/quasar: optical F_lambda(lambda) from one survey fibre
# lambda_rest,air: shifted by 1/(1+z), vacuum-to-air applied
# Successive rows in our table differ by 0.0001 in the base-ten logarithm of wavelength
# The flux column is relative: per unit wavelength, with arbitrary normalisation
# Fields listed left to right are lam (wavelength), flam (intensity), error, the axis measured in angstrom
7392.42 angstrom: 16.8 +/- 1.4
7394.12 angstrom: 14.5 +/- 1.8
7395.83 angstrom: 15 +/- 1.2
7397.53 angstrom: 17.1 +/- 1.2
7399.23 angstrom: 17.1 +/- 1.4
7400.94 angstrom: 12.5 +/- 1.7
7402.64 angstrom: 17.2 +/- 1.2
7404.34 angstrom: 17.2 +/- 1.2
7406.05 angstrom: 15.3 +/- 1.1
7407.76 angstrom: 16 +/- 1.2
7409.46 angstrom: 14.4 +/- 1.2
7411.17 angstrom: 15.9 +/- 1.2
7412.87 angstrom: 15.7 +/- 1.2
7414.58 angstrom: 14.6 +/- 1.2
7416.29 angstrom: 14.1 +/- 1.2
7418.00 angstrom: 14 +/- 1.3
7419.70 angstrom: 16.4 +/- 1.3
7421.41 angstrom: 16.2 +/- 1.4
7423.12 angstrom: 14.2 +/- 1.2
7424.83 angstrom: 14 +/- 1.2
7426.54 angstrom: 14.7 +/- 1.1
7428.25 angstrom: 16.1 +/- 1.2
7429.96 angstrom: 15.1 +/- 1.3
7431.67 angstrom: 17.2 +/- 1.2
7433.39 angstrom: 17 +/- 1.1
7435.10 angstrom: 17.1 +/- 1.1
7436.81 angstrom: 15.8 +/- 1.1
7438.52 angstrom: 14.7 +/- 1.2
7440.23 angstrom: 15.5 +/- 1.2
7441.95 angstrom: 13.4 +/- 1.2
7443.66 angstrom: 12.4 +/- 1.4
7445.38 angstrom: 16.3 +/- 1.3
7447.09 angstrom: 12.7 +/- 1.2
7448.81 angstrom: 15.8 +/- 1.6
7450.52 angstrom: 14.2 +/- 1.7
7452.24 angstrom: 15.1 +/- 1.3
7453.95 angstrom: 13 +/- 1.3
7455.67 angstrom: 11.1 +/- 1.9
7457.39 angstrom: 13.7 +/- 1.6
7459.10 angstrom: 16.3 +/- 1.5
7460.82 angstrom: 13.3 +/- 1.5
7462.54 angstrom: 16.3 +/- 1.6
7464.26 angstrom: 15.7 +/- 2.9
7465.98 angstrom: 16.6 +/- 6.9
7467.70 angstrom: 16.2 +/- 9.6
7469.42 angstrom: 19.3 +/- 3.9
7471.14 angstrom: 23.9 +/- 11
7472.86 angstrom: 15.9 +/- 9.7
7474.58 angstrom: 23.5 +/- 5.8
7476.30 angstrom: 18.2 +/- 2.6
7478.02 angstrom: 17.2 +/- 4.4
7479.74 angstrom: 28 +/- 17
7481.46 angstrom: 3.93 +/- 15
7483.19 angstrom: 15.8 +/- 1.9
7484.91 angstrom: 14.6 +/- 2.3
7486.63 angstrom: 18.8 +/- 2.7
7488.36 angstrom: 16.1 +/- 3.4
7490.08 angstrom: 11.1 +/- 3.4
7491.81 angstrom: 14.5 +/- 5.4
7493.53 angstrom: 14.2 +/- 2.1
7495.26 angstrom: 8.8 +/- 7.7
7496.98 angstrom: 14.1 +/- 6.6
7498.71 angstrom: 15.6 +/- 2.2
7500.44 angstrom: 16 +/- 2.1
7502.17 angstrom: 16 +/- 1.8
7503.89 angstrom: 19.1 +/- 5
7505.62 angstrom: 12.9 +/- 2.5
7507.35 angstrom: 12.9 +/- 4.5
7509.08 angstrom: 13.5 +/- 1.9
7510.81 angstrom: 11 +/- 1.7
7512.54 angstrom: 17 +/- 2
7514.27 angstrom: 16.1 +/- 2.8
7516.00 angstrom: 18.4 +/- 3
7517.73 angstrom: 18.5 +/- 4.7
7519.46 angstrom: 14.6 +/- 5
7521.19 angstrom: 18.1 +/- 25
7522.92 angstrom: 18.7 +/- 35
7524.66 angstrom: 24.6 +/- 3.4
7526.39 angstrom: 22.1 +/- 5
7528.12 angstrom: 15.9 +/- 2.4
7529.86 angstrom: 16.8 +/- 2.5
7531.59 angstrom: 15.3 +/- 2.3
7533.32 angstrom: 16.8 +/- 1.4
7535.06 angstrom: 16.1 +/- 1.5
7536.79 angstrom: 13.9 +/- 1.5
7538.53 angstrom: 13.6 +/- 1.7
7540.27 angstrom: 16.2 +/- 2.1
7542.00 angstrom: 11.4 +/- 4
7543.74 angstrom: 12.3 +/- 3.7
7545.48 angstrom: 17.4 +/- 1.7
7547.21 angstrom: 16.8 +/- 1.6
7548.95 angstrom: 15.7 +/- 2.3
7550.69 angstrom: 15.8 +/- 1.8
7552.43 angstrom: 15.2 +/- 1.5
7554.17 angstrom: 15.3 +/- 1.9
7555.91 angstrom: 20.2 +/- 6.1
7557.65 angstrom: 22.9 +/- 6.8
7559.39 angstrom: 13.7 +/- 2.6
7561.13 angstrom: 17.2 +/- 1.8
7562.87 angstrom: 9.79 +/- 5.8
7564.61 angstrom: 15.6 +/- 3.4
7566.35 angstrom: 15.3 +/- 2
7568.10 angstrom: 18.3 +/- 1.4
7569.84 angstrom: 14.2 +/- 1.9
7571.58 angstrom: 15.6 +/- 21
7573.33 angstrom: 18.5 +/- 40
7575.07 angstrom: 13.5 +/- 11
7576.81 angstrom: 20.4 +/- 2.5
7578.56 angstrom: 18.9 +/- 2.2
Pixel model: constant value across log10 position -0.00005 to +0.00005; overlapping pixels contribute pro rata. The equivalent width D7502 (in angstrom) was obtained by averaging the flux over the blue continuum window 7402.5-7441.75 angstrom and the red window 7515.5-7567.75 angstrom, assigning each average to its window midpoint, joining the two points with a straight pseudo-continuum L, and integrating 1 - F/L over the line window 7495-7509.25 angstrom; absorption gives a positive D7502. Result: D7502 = 1.4 angstrom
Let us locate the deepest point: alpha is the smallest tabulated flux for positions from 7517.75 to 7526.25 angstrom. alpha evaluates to 14.6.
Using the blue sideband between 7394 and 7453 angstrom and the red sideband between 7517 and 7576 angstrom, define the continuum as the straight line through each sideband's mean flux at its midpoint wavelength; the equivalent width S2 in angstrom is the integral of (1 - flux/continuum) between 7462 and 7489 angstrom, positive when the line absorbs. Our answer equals -3.1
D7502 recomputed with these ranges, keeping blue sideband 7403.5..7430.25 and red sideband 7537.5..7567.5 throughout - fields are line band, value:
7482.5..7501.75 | 1.1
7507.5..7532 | -2.5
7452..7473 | -0.7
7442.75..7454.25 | 0.8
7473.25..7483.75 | -1.6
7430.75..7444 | -0.2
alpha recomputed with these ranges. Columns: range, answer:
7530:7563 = 9.79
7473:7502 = 3.93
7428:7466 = 11.1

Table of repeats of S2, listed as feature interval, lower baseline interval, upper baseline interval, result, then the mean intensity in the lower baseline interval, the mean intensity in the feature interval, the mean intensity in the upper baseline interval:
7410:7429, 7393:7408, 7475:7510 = 0.7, 15.8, 15.1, 15.2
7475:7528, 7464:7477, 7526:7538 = 4.4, 18.8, 16.1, 16.4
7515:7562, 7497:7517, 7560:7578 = -3.7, 15.3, 16.8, 15.9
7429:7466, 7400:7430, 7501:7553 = 1.4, 15.2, 14.9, 16.1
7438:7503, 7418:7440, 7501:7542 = 1.9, 15.6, 15.5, 16.3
